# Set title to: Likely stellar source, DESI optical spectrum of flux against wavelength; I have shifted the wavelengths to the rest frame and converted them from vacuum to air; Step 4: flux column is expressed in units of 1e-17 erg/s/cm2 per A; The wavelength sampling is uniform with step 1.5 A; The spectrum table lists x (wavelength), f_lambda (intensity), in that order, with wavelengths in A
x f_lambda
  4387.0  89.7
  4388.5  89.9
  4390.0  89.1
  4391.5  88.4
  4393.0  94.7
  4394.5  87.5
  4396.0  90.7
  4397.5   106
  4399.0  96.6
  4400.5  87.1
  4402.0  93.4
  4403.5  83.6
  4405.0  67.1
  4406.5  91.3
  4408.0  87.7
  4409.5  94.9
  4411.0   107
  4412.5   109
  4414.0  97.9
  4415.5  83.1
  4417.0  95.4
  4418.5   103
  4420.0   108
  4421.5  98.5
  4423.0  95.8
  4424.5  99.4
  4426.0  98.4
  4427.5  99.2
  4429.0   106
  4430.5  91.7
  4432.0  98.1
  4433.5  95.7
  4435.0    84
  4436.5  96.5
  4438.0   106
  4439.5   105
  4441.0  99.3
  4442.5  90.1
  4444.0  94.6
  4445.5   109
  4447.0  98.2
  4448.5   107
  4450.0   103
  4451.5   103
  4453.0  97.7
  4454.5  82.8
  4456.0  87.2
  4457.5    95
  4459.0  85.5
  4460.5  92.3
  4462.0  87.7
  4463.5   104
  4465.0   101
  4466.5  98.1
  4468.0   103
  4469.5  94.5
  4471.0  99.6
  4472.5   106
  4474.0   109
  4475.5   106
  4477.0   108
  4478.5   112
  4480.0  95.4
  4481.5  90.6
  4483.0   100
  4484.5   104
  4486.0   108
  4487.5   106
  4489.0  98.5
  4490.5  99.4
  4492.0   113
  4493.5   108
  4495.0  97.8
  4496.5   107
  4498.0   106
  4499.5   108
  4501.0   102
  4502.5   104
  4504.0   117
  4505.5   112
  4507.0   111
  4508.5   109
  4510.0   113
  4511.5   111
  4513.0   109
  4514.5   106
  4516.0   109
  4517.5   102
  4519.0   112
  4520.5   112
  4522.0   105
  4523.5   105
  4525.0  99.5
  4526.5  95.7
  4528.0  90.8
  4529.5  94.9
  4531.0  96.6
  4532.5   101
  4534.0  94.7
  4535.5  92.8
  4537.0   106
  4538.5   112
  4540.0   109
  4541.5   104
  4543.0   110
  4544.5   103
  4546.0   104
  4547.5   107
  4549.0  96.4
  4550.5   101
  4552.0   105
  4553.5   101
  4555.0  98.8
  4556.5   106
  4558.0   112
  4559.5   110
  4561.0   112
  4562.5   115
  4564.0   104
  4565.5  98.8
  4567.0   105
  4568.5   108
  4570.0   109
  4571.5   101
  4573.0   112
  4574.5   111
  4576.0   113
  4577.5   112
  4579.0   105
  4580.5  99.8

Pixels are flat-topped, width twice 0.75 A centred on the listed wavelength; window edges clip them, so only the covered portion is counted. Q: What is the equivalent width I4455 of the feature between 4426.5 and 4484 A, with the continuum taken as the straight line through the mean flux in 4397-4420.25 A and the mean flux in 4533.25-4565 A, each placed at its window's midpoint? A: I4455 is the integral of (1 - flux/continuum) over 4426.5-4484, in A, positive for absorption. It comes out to -0.51 A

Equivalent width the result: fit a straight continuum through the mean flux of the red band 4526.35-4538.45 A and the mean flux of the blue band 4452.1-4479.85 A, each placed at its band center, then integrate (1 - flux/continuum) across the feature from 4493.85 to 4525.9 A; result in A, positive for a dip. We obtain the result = -3.2 A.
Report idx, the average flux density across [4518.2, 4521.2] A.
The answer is 112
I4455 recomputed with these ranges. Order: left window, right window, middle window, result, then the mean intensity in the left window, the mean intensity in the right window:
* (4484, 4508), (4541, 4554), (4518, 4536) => 0.8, 106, 104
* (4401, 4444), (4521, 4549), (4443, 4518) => -2.8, 95.8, 102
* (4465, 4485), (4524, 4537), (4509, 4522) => -1.5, 102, 96.5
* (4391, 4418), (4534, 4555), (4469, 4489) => -0.9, 92.4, 103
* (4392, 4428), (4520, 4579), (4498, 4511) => -1.0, 94.7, 104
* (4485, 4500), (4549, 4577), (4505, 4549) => 0.5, 105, 107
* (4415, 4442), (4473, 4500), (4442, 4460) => 0.8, 98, 104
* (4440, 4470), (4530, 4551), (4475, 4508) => -2.0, 96.7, 103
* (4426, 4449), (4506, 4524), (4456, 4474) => 0.9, 98.6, 109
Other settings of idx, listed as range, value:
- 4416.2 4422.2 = 101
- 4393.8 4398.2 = 94.7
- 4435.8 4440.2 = 103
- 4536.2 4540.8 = 109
